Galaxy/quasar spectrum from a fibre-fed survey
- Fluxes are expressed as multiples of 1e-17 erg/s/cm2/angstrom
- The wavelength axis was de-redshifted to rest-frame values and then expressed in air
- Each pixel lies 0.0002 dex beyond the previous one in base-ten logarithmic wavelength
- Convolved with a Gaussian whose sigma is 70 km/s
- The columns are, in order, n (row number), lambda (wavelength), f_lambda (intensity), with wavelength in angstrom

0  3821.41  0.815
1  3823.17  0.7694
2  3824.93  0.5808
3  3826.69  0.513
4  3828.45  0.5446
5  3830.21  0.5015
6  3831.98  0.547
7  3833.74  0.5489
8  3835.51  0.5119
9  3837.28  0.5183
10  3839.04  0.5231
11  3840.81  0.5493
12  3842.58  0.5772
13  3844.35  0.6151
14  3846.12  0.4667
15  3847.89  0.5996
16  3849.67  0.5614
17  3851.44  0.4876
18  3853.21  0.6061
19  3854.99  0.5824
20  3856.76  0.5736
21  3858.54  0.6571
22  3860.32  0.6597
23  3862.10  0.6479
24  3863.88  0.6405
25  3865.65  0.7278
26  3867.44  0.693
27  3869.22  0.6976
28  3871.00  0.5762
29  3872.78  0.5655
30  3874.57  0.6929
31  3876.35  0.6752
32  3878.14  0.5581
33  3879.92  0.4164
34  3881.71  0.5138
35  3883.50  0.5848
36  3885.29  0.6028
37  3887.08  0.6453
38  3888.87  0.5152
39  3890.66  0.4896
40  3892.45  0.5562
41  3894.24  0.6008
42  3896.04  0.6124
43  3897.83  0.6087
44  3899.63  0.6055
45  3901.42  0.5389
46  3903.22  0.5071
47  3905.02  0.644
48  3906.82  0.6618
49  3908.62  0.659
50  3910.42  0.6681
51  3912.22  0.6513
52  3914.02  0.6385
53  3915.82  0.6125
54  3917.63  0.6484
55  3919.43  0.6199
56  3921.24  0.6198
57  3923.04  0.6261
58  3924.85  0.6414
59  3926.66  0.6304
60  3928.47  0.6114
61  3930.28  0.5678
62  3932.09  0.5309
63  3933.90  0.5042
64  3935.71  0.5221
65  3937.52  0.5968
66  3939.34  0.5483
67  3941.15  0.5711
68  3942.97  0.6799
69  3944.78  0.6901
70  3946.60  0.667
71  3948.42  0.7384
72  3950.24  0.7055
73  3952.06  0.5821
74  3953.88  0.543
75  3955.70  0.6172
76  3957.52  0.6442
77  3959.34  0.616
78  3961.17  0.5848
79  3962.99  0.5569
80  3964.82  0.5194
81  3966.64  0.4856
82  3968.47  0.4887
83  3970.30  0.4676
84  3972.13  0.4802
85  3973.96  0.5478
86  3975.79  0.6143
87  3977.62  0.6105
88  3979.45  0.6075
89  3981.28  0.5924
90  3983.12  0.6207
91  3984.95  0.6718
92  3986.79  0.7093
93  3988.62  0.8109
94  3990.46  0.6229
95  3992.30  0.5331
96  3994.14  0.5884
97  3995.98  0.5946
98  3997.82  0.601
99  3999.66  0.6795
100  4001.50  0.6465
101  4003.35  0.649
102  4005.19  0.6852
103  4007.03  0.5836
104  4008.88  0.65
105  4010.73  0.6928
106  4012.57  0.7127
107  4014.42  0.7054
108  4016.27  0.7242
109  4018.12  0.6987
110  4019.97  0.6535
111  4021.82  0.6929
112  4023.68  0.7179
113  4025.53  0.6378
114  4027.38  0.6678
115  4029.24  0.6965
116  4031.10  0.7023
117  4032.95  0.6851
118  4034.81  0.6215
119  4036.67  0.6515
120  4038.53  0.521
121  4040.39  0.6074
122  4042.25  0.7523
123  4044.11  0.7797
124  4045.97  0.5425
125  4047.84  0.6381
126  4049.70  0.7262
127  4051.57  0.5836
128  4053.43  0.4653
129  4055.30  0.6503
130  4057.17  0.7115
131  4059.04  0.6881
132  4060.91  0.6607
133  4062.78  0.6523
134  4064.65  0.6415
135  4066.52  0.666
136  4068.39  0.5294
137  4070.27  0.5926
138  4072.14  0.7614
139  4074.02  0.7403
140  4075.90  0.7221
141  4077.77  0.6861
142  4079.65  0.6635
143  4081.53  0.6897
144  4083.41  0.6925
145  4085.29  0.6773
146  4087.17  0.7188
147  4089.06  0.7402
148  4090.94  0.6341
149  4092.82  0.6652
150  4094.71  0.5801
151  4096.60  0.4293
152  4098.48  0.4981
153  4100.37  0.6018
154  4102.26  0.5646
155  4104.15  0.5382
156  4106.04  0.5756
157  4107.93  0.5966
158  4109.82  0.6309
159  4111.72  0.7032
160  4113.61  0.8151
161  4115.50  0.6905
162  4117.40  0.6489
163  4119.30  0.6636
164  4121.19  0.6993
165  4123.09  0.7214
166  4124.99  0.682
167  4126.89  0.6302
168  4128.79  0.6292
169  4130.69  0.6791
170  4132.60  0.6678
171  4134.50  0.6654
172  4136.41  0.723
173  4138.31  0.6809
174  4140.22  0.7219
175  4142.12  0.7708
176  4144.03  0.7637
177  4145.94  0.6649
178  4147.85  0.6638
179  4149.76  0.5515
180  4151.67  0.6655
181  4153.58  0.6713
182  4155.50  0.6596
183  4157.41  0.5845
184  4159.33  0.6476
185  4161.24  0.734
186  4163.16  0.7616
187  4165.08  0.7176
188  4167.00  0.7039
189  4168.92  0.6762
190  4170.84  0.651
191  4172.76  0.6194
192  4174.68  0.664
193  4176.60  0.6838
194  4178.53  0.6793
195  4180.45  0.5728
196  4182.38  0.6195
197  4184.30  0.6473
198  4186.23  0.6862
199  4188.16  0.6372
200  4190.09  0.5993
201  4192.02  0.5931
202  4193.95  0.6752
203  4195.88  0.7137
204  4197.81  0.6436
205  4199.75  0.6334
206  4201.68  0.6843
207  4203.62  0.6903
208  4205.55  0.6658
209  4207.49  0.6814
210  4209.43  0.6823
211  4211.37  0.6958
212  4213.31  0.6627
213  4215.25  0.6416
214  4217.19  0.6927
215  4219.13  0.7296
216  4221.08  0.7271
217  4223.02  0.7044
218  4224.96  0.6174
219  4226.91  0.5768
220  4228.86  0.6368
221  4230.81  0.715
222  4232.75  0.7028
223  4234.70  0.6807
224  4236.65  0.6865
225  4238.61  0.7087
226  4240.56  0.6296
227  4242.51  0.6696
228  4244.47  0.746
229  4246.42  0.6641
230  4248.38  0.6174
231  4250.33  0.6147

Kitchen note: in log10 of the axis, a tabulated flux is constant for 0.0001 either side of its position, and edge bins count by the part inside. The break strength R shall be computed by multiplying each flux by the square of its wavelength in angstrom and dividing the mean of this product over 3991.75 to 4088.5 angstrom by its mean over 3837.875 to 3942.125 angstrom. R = 1.20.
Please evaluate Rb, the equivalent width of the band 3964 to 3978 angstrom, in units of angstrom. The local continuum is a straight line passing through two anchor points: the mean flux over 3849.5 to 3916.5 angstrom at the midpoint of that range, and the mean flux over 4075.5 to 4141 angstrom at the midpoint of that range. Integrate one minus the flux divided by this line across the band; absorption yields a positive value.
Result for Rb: 2.25 angstrom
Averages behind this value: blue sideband 0.604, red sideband 0.654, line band 0.524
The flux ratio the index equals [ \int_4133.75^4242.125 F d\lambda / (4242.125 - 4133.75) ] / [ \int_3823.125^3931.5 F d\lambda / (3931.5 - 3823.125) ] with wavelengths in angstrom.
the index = 1.13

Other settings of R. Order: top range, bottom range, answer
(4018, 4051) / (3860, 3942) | 1.18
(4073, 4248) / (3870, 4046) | 1.19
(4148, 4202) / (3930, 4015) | 1.19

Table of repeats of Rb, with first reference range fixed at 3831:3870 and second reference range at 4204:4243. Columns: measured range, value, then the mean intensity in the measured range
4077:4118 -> 0.56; 0.638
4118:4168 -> -1.84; 0.681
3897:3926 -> -0.86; 0.622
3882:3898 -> 0.63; 0.576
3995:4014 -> -0.77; 0.651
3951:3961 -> 0.22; 0.601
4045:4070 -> 0.43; 0.627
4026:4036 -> -0.65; 0.672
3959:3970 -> 1.47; 0.534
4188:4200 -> 0.46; 0.643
